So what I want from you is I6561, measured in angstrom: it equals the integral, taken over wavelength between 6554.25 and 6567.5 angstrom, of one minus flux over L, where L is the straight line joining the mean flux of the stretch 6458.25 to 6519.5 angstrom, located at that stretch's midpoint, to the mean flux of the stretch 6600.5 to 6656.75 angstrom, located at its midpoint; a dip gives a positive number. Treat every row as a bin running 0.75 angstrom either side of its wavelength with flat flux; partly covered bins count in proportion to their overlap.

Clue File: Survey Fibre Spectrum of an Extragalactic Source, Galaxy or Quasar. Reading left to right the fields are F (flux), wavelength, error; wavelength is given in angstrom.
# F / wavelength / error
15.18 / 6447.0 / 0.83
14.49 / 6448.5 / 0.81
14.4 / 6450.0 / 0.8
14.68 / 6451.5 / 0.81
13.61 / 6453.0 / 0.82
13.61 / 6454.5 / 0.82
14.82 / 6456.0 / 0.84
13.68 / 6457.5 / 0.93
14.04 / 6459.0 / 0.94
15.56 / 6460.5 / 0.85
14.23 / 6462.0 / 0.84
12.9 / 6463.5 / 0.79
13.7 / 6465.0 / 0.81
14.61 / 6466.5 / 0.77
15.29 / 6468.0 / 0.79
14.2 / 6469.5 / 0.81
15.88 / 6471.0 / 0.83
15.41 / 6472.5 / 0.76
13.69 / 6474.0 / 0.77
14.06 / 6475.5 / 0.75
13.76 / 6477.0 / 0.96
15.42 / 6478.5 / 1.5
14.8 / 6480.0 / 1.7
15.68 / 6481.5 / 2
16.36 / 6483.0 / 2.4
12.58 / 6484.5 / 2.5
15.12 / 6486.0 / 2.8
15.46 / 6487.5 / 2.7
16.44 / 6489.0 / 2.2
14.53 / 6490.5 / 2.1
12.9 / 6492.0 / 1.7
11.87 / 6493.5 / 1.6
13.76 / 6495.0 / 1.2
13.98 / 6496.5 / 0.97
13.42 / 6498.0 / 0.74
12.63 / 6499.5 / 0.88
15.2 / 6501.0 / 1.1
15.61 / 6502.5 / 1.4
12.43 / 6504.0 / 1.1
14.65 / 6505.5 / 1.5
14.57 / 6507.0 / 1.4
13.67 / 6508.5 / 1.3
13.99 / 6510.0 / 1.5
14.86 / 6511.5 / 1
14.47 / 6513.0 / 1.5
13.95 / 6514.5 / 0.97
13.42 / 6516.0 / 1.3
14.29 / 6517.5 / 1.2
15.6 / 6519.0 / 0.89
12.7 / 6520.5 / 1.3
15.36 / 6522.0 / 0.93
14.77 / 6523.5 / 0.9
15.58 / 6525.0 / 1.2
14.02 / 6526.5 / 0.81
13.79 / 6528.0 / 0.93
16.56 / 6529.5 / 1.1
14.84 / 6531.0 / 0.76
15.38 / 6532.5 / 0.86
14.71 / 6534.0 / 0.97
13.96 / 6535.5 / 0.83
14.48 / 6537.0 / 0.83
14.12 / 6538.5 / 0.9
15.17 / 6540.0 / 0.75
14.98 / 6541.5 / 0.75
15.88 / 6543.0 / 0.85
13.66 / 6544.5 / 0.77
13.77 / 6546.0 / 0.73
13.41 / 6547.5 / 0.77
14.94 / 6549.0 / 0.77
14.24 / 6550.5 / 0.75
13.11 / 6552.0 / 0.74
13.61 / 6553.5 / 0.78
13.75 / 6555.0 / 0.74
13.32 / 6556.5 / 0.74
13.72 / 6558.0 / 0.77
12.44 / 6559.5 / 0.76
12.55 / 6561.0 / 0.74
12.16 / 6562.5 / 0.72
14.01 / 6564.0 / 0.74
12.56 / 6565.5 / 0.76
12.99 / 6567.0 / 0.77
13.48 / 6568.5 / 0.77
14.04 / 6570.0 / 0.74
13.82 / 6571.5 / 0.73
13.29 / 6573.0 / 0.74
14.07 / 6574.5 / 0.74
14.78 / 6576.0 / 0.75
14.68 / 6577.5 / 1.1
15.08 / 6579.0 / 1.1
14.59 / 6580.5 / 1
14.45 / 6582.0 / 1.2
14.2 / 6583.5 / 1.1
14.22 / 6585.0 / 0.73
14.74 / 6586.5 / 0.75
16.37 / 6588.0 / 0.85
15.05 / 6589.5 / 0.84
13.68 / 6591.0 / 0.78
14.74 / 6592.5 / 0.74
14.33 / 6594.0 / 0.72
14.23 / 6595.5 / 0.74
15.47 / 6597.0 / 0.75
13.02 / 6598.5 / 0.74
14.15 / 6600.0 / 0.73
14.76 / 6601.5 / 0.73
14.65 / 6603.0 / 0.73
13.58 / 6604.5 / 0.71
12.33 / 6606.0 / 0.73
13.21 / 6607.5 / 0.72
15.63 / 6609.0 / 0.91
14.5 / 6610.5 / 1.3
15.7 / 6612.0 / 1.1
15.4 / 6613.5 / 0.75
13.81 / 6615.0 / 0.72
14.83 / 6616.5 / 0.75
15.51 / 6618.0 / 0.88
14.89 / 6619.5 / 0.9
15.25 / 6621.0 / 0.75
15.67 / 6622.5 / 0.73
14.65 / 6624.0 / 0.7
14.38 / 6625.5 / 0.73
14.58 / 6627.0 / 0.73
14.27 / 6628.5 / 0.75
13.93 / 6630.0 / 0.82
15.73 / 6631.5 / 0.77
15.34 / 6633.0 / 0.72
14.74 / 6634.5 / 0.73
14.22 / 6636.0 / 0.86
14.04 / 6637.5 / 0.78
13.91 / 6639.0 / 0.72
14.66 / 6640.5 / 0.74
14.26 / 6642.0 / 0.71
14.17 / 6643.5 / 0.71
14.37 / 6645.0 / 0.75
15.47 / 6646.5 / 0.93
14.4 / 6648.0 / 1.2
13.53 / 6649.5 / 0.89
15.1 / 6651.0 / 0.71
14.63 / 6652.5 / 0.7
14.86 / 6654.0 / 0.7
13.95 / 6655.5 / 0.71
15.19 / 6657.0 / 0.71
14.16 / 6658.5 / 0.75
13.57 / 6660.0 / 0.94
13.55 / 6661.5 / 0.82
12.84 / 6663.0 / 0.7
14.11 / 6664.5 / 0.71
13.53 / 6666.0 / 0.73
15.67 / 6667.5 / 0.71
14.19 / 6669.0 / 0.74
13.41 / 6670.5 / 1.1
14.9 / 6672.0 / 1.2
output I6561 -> 1.29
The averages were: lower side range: 14.4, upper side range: 14.6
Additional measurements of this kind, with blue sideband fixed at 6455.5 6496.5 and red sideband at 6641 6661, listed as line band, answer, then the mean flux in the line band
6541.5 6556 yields 0.4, 14.1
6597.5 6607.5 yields 0.5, 13.8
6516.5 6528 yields -0.1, 14.5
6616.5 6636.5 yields -0.6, 14.9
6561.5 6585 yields 0.9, 13.9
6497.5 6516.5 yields 0.5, 14.1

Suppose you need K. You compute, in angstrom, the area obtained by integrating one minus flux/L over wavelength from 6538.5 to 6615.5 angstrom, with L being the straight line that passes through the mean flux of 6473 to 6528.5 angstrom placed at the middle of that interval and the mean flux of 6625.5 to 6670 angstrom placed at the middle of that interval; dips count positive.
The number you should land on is 1.2 angstrom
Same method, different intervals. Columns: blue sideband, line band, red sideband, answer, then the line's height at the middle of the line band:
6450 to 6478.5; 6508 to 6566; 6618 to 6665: 1.0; 14.4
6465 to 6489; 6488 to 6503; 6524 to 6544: 0.8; 14.8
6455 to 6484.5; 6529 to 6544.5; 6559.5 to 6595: -0.7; 14.2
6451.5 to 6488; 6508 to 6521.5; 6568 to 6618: 0.3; 14.5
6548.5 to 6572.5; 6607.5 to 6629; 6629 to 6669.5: -1.3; 14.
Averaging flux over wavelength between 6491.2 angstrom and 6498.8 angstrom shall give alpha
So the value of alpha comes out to 13.2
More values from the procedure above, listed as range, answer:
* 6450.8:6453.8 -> 14.1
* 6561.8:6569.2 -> 13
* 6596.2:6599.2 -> 14.3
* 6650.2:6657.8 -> 14.7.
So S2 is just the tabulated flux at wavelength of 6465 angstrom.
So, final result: 13.7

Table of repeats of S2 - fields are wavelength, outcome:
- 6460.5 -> 15.56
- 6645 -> 14.37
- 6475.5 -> 14.06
